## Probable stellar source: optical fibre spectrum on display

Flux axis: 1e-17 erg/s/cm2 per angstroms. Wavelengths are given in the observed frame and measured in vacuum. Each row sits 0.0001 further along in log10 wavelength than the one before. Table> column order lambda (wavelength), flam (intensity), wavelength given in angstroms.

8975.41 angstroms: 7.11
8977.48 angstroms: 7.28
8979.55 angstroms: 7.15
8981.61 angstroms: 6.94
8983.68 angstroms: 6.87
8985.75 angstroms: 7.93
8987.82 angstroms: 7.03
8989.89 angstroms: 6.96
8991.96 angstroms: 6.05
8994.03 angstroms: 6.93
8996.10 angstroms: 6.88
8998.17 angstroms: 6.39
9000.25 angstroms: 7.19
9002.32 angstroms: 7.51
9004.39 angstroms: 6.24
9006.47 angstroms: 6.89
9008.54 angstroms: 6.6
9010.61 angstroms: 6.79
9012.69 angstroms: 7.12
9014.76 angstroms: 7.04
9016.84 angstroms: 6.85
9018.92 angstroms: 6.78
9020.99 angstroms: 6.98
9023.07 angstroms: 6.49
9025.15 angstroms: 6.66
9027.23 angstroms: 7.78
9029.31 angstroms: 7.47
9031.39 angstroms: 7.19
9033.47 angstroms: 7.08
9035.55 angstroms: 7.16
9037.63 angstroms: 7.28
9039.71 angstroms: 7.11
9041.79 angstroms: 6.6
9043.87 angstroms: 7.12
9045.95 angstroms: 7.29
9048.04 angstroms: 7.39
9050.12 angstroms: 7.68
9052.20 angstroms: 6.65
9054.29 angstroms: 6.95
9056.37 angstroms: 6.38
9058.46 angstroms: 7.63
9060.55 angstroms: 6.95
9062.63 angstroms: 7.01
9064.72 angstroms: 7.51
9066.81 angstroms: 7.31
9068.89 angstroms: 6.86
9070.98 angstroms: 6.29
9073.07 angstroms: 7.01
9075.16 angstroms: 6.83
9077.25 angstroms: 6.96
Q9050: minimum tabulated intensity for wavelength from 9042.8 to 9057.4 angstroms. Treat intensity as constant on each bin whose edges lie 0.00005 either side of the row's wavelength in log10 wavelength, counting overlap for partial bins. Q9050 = 6.38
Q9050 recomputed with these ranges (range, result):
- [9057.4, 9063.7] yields 6.95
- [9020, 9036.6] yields 6.49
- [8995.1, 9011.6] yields 6.24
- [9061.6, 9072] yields 6.29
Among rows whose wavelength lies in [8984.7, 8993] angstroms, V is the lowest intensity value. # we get 6.05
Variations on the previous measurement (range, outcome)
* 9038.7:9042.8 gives 6.6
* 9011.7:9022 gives 6.78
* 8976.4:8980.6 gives 7.15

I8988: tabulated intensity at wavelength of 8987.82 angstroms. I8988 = 7.03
